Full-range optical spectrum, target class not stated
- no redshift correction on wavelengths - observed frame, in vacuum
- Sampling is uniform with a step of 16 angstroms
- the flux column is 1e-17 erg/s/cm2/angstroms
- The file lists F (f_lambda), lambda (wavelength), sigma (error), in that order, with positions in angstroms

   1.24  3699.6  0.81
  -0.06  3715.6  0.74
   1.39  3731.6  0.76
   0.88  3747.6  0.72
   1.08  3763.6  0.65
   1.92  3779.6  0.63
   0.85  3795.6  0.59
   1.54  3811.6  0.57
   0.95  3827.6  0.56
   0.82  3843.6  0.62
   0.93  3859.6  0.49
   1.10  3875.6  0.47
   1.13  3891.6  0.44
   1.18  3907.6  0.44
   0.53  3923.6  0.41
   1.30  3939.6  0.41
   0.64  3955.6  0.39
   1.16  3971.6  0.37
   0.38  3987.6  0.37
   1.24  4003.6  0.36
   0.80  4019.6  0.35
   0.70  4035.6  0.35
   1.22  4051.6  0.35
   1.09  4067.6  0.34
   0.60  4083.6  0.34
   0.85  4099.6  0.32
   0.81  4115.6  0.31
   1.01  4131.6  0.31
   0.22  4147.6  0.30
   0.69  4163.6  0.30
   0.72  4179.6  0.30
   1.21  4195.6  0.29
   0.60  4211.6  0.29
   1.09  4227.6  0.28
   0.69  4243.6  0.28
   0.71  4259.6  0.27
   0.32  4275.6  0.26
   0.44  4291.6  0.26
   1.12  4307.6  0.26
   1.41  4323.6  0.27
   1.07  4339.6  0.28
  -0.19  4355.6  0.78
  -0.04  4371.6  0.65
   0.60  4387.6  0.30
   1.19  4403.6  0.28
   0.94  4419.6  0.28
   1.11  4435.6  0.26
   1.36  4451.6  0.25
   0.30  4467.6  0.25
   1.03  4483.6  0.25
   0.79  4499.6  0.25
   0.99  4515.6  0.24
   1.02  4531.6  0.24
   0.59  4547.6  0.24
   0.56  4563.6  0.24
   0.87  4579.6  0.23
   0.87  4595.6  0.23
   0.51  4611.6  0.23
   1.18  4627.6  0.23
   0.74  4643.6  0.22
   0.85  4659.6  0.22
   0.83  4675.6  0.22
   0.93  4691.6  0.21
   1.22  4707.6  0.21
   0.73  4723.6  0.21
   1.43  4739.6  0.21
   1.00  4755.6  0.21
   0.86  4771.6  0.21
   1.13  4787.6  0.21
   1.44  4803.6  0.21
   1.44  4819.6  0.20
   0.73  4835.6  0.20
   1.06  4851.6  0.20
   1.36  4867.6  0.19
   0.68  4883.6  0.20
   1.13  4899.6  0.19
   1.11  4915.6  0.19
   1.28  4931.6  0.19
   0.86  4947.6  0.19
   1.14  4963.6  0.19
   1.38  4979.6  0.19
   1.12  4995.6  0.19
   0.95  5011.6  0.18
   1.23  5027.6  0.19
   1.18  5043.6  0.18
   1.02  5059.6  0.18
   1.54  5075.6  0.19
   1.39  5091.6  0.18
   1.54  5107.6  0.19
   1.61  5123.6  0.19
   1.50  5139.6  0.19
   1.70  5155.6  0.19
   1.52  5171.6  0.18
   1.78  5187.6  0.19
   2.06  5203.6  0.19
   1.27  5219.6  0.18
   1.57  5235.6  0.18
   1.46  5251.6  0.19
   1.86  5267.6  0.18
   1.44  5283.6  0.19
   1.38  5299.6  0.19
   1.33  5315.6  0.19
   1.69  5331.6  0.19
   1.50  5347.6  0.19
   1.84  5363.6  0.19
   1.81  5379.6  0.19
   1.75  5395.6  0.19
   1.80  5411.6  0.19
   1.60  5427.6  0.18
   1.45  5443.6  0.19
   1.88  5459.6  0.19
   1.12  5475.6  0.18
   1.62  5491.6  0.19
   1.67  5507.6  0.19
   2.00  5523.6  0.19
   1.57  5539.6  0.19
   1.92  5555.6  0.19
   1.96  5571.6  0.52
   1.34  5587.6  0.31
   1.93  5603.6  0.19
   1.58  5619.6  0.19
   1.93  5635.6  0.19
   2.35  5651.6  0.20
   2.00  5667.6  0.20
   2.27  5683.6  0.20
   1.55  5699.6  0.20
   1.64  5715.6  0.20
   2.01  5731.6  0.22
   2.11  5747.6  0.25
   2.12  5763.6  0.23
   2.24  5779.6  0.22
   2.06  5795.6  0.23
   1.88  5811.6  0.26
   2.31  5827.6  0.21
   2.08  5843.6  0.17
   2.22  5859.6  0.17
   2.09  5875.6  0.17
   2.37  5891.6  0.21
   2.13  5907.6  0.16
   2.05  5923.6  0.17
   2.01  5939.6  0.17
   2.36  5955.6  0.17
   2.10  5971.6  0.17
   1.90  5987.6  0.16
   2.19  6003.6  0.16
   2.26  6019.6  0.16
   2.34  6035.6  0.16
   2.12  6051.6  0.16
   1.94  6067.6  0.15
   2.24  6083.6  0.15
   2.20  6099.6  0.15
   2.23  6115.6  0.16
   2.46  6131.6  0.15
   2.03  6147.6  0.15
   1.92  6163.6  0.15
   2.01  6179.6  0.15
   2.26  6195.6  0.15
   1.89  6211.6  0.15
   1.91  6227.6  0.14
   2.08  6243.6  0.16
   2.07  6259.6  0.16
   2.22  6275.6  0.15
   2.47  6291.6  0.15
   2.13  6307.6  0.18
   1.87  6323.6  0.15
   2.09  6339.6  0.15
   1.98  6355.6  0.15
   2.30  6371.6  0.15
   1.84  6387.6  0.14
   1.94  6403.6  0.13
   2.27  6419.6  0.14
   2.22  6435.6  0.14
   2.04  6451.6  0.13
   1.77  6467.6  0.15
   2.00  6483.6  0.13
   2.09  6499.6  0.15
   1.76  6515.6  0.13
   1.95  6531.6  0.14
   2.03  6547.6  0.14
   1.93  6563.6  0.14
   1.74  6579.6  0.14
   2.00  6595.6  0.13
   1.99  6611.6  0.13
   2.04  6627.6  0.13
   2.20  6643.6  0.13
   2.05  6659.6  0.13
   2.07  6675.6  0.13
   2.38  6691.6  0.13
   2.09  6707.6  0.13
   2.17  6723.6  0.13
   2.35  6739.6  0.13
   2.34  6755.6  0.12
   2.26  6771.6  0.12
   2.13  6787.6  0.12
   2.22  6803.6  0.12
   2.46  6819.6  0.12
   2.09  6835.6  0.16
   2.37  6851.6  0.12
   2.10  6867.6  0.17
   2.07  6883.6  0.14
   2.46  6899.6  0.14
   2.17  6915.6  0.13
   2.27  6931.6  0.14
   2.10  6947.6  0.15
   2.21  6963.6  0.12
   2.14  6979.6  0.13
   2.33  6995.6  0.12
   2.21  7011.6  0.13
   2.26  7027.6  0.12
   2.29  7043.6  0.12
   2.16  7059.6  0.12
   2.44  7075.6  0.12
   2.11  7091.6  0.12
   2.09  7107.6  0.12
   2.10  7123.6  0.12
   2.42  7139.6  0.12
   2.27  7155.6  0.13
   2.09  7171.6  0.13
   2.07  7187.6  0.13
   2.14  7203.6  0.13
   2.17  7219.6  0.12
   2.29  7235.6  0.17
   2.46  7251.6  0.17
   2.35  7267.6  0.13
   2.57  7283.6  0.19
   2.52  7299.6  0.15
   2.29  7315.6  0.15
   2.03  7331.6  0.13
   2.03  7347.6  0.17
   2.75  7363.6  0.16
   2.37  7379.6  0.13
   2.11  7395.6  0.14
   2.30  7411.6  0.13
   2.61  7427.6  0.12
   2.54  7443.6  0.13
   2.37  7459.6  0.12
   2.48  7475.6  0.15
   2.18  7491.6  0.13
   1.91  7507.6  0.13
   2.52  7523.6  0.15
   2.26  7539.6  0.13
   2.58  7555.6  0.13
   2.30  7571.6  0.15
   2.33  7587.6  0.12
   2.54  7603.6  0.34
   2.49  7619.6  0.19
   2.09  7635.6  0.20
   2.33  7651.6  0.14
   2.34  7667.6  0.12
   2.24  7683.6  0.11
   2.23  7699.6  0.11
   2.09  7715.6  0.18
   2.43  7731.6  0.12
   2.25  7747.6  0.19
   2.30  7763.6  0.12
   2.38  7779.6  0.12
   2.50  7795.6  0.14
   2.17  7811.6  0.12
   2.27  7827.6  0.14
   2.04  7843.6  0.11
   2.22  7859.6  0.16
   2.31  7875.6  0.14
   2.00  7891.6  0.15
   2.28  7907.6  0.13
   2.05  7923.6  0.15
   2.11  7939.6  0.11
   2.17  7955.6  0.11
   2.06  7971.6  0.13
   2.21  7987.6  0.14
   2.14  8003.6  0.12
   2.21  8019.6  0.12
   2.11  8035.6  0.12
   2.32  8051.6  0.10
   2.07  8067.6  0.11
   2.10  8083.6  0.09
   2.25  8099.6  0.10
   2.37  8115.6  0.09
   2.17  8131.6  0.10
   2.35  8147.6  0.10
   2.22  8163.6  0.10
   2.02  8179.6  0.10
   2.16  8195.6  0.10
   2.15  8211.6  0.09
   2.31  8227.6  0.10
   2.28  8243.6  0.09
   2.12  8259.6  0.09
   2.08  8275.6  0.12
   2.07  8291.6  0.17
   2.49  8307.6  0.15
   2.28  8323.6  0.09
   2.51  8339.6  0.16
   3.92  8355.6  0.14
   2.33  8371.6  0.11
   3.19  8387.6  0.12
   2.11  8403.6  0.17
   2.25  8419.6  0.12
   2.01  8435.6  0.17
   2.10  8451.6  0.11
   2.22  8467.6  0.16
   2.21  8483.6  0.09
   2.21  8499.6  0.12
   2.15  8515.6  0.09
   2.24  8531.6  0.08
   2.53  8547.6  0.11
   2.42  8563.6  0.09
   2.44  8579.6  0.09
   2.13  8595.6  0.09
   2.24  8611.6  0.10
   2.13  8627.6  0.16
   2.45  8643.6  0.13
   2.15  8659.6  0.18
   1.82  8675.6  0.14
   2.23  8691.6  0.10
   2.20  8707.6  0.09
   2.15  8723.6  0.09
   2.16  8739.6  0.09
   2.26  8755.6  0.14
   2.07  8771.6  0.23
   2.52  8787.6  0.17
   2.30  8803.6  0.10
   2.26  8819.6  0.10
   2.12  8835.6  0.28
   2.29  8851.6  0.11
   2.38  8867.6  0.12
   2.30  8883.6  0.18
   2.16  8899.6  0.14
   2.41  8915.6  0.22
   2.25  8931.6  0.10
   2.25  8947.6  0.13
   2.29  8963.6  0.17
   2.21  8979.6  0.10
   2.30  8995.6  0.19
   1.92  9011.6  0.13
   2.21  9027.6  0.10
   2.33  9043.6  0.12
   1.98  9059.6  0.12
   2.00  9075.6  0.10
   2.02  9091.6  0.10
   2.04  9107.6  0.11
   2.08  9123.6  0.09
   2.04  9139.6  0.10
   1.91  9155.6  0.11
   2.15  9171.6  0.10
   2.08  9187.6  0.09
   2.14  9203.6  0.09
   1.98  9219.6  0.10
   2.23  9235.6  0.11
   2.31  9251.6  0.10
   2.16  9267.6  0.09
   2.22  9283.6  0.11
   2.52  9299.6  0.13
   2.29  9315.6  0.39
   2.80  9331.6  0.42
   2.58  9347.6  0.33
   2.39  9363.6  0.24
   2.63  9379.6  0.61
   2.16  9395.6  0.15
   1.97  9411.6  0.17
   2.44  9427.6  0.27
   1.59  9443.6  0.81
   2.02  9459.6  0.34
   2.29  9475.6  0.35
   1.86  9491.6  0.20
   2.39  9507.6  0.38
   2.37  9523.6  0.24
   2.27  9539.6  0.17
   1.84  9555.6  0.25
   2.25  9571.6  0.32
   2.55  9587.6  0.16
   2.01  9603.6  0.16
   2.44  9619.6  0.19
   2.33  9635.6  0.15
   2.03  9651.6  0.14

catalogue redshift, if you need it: 0.273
